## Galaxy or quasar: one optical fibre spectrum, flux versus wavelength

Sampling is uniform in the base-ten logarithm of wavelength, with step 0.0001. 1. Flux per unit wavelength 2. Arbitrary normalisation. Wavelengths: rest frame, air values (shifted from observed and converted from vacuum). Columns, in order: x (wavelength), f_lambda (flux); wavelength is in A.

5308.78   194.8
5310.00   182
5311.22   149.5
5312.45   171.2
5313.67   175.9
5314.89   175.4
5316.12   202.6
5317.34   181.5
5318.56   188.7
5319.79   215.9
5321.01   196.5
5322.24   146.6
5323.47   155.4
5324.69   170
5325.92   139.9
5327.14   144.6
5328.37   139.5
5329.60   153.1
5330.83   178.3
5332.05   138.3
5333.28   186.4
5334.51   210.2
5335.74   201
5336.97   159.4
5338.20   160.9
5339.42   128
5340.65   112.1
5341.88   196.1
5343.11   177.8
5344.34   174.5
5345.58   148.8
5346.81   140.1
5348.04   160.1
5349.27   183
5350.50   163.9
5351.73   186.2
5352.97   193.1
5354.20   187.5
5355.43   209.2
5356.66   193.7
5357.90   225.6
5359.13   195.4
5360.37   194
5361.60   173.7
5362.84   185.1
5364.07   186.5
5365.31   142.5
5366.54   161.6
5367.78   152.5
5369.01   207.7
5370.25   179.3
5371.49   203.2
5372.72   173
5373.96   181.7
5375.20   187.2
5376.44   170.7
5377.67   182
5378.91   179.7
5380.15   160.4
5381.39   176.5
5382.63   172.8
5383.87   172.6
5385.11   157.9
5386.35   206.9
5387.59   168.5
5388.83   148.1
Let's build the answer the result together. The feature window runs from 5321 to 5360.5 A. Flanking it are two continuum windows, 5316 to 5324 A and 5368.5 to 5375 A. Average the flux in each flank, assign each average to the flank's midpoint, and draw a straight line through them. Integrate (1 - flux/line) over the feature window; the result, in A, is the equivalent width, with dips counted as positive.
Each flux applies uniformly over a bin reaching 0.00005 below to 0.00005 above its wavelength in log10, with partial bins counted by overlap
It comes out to 3.1 A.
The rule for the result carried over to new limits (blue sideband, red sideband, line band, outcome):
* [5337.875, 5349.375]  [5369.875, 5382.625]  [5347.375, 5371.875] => -2.4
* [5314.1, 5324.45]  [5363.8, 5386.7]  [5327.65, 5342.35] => 1.4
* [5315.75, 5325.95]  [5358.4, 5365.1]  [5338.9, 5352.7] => 1.6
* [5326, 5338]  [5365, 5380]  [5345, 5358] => -0.6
